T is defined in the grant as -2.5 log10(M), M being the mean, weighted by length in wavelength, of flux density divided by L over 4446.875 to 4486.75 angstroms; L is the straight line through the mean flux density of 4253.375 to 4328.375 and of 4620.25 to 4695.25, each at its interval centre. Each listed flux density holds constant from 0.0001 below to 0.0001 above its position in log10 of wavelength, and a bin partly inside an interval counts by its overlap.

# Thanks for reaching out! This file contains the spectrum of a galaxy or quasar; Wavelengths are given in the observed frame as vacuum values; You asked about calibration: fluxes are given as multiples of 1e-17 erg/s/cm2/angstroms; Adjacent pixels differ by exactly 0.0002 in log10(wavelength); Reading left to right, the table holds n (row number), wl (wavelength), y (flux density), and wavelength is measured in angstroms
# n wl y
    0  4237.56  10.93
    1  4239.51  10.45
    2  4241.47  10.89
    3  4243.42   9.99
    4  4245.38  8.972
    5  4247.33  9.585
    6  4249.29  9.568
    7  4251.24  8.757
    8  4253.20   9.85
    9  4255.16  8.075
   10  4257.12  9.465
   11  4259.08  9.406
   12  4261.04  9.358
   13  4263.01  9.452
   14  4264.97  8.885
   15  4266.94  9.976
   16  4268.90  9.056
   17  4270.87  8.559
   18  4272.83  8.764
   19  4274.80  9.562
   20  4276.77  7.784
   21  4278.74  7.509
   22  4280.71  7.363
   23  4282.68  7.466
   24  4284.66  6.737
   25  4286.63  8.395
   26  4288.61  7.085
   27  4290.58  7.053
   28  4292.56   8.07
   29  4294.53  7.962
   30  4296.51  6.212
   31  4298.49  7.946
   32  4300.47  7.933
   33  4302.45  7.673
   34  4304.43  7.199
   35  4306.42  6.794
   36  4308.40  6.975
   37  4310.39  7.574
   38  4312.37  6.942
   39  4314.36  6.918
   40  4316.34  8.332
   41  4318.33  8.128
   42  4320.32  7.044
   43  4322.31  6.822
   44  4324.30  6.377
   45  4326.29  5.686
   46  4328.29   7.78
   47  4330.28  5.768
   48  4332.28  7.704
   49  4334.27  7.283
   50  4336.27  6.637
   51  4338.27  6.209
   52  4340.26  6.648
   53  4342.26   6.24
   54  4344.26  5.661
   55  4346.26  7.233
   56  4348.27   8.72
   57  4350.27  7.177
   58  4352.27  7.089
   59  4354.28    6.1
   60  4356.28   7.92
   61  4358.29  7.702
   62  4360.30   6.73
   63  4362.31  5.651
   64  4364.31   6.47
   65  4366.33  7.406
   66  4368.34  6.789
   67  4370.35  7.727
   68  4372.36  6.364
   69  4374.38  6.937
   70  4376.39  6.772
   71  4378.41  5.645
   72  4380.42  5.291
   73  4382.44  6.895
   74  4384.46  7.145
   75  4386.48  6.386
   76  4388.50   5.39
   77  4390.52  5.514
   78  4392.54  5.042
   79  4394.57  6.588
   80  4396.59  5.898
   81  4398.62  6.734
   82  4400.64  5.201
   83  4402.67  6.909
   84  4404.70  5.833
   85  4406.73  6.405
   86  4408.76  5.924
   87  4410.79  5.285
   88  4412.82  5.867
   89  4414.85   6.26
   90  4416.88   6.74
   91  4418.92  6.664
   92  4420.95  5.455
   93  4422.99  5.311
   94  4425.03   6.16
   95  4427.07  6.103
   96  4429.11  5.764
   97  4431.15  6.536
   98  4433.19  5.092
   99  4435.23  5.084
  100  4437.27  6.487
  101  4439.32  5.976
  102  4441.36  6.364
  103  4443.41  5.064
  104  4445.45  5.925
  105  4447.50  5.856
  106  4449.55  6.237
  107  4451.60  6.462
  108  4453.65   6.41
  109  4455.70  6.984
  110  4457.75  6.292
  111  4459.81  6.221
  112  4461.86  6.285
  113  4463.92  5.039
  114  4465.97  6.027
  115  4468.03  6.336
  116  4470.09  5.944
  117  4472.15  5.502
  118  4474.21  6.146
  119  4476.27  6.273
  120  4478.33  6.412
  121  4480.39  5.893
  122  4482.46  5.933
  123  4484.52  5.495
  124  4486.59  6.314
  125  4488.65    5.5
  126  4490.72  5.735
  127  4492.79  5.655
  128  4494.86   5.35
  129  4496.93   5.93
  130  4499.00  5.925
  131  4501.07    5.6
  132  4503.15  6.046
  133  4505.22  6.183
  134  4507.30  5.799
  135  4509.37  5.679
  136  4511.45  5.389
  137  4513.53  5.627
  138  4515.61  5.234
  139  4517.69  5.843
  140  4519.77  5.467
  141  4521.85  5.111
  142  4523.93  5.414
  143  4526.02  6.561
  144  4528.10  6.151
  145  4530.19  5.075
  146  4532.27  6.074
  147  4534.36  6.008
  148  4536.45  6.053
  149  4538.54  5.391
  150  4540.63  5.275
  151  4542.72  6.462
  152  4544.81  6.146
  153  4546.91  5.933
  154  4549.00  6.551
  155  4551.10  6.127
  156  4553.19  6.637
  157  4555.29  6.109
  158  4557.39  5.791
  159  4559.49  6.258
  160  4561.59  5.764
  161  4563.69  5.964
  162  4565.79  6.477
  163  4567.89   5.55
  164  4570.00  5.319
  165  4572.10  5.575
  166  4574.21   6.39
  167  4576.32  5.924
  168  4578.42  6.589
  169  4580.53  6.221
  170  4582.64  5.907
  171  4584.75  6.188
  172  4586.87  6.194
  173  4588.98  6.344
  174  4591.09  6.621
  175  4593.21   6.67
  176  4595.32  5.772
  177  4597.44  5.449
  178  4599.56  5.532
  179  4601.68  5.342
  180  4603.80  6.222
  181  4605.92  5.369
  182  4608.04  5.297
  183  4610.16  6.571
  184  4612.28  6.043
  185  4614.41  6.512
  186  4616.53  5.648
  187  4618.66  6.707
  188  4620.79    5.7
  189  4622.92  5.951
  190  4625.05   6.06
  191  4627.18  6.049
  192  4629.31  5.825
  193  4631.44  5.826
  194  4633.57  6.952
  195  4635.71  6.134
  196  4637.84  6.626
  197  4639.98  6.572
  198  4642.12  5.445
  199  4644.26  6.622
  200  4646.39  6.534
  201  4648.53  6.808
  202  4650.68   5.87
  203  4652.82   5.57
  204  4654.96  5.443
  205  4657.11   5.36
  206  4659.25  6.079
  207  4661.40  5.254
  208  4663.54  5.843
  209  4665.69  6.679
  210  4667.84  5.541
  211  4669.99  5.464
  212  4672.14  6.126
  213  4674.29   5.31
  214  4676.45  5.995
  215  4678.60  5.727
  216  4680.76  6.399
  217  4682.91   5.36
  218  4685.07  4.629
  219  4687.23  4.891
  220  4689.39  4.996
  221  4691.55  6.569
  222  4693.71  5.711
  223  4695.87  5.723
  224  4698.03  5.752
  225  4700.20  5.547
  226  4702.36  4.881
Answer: 0.136 mag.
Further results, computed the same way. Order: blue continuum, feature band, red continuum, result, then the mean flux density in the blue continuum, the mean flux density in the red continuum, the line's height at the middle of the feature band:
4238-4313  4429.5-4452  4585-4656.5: 0.230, 8.42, 6.07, 7.29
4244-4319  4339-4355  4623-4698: 0.139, 8.2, 5.88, 7.8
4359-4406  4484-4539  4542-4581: 0.077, 6.33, 6.09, 6.16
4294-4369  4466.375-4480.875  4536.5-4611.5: 0.061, 7.03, 6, 6.43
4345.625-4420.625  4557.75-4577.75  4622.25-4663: 0.045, 6.48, 6.05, 6.18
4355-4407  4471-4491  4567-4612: 0.050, 6.43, 5.96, 6.21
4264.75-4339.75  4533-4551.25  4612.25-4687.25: 0.077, 7.51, 5.94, 6.43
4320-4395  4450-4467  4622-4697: 0.030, 6.64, 5.88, 6.39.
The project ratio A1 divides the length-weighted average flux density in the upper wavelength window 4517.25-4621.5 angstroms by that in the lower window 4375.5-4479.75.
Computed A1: 1.0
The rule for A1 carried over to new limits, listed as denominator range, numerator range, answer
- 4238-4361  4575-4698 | 0.76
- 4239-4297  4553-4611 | 0.69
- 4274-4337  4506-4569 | 0.80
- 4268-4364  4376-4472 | 0.83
